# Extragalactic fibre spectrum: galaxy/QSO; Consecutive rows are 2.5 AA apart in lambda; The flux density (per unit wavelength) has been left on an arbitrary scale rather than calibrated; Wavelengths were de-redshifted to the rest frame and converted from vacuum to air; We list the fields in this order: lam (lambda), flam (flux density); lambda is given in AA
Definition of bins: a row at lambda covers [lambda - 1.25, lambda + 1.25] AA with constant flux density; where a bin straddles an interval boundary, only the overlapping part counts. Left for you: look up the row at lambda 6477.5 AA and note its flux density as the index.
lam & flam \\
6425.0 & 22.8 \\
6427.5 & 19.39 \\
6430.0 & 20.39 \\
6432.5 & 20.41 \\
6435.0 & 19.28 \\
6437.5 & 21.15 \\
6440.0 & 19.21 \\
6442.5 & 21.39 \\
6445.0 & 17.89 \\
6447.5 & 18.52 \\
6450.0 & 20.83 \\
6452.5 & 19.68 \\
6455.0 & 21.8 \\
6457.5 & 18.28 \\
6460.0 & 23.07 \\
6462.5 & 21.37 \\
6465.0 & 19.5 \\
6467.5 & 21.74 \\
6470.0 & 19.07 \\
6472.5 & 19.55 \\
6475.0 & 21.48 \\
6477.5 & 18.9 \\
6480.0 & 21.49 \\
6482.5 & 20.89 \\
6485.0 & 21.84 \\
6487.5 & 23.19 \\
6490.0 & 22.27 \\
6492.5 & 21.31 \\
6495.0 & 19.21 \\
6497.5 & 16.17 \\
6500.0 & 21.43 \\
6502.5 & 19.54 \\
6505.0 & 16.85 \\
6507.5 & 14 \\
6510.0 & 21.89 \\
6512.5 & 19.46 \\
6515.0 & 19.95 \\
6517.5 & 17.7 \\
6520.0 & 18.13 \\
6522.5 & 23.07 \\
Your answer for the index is 18.9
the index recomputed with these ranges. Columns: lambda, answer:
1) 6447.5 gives 18.52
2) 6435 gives 19.28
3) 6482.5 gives 20.89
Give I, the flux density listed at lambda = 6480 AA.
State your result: 21.49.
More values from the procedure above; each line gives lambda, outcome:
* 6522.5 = 23.07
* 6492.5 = 21.31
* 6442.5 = 21.39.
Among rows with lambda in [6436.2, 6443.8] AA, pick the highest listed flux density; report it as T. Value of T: 21.39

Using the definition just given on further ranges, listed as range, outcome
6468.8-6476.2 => 21.48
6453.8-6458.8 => 21.8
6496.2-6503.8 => 21.43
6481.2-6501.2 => 23.19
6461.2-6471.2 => 21.74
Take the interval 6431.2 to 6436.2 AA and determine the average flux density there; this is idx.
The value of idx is 19.9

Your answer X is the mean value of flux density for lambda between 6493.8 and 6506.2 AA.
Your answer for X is 18.6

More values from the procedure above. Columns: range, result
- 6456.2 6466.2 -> 20.6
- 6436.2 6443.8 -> 20.6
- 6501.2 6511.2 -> 18.1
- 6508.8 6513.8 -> 20.7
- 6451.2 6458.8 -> 19.9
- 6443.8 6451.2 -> 19.1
